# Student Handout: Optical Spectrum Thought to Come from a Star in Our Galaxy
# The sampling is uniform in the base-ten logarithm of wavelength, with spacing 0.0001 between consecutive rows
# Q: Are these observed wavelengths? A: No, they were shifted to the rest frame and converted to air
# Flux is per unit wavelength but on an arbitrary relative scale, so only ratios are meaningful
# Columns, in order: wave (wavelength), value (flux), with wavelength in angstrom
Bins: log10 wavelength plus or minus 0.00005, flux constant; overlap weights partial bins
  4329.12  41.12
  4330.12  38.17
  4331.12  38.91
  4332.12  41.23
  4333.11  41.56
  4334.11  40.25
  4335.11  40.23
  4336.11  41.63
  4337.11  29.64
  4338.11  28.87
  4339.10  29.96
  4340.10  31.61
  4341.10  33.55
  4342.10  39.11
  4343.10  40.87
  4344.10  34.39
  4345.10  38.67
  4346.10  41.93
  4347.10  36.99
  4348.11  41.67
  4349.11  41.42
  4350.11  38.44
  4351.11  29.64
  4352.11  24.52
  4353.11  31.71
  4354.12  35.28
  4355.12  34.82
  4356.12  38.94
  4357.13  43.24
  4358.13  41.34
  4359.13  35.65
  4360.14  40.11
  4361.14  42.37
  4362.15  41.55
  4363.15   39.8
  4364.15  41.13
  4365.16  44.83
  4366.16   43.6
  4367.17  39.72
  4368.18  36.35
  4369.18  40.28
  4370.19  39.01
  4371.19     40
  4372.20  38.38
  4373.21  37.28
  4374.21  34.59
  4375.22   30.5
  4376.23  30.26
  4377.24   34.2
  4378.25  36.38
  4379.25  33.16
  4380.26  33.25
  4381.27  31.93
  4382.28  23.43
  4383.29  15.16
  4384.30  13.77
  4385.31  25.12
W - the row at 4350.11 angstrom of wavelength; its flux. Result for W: 38.44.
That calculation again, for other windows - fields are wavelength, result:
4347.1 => 36.99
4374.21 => 34.59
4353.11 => 31.71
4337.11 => 29.64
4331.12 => 38.91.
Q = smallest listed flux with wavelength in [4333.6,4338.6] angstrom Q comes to 28.87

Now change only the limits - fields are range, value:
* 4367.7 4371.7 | 36.35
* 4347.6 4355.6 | 24.52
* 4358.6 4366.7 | 35.65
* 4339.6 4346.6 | 31.61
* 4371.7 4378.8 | 30.26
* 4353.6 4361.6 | 34.82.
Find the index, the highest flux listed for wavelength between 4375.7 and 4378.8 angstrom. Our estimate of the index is 36.38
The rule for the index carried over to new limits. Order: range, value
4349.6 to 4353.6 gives 38.44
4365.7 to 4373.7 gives 43.6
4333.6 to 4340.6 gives 41.63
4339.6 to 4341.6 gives 33.55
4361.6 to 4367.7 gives 44.83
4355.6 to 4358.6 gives 43.24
